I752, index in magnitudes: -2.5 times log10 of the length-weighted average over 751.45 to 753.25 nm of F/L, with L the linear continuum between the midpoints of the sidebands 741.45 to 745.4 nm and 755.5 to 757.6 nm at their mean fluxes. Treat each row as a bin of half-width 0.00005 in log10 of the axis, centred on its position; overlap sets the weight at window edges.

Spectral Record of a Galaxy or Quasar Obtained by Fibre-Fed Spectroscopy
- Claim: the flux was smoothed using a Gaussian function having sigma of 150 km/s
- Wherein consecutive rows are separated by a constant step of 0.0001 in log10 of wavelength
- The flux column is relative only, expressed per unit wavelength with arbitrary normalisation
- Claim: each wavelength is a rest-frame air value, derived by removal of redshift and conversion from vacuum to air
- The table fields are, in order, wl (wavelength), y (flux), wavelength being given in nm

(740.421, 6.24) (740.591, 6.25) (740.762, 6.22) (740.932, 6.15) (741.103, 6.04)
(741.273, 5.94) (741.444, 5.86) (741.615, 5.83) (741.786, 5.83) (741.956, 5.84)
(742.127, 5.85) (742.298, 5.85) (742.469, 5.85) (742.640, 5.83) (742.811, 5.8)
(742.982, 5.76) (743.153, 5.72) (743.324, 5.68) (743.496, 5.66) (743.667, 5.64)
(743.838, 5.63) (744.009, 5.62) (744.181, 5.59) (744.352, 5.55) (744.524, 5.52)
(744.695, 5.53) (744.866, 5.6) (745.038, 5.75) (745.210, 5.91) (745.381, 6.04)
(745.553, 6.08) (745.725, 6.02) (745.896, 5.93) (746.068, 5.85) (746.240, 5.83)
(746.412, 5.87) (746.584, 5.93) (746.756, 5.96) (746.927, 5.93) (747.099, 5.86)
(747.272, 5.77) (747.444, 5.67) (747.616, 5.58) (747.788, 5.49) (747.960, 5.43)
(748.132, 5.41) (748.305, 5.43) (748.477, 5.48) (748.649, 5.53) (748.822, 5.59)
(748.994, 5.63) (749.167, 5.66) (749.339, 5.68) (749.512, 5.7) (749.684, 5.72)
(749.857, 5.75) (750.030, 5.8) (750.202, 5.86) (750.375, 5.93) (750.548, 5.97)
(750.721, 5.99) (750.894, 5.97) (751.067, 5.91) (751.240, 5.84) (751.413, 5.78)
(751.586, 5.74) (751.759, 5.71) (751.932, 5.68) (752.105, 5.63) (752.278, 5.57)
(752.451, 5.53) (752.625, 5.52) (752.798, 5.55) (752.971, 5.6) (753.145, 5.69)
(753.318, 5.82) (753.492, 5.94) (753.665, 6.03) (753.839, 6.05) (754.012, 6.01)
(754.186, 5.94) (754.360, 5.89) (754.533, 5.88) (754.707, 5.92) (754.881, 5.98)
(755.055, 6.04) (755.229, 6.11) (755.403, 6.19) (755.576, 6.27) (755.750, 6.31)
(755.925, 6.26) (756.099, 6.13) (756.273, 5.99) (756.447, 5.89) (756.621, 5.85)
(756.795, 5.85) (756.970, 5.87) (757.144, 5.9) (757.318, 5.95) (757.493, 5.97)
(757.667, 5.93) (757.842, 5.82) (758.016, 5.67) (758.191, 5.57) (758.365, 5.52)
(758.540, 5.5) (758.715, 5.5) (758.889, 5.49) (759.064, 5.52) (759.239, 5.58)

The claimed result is 0.06 mag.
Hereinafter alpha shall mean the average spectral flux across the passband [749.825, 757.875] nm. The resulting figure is 5.89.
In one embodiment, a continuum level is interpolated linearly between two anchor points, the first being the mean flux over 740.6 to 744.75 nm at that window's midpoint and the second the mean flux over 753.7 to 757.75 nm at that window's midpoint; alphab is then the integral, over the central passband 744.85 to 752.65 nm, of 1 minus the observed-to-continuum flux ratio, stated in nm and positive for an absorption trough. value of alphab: 0.18 nm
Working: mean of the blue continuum 5.79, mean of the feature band 5.75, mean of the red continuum 6.01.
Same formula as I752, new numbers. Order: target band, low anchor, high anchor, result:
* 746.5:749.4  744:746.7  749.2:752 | 0.029 mag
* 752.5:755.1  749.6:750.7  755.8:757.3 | 0.013 mag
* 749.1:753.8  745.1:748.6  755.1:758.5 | 0.016 mag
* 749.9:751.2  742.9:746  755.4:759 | -0.020 mag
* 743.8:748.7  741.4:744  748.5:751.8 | 0.010 mag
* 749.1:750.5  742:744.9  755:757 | 0.021 mag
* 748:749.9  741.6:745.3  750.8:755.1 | 0.034 mag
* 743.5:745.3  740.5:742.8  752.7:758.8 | 0.056 mag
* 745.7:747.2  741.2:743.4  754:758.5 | -0.009 mag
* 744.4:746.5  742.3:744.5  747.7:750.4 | -0.029 mag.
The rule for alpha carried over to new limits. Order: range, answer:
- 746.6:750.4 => 5.68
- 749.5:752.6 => 5.78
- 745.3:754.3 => 5.77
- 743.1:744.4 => 5.64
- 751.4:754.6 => 5.77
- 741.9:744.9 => 5.7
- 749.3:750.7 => 5.81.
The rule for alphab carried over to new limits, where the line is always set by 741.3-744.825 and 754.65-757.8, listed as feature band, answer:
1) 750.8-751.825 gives 0.01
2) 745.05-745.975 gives -0.03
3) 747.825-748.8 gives 0.06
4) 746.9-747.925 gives 0.02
